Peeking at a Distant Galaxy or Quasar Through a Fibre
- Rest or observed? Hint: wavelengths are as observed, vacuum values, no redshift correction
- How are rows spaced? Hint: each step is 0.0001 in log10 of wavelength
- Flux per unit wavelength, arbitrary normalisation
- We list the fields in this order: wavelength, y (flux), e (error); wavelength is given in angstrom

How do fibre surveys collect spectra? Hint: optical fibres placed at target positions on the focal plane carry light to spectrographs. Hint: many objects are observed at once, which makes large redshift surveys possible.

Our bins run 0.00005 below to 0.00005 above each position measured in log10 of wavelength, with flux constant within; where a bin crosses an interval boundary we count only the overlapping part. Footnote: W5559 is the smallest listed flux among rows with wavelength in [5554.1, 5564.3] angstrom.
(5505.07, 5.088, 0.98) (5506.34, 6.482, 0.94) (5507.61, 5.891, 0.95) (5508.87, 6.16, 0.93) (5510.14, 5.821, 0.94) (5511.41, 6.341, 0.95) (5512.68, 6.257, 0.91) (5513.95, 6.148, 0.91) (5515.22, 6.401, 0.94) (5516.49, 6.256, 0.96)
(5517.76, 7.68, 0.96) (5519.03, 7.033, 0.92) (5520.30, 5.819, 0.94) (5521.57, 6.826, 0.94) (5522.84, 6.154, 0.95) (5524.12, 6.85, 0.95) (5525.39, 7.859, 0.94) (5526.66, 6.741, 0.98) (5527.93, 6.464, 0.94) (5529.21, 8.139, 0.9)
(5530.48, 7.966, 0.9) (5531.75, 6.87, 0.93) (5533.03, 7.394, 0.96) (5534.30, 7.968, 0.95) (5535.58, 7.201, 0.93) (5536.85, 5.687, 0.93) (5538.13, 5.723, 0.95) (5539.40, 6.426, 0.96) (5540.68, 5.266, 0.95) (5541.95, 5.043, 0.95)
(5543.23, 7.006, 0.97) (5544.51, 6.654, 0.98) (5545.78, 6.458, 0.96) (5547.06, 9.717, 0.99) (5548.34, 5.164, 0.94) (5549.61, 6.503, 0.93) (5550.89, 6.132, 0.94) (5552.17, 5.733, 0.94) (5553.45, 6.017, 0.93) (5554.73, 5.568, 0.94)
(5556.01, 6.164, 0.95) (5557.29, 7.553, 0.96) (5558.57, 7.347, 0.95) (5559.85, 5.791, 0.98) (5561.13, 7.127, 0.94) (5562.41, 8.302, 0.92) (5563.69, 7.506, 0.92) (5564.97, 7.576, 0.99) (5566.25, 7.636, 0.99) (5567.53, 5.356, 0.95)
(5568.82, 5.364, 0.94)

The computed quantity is 5.568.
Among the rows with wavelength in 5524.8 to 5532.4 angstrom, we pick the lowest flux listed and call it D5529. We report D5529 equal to 6.464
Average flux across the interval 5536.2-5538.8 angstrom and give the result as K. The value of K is 5.74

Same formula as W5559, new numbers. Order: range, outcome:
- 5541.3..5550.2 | 5.043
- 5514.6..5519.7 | 6.256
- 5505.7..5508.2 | 5.891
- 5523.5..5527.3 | 6.741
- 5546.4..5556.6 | 5.164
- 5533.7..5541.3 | 5.266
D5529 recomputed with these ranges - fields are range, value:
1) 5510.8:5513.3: 6.257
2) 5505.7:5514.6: 5.821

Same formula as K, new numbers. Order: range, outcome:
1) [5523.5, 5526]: 7.36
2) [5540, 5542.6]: 5.17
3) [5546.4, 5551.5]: 6.88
